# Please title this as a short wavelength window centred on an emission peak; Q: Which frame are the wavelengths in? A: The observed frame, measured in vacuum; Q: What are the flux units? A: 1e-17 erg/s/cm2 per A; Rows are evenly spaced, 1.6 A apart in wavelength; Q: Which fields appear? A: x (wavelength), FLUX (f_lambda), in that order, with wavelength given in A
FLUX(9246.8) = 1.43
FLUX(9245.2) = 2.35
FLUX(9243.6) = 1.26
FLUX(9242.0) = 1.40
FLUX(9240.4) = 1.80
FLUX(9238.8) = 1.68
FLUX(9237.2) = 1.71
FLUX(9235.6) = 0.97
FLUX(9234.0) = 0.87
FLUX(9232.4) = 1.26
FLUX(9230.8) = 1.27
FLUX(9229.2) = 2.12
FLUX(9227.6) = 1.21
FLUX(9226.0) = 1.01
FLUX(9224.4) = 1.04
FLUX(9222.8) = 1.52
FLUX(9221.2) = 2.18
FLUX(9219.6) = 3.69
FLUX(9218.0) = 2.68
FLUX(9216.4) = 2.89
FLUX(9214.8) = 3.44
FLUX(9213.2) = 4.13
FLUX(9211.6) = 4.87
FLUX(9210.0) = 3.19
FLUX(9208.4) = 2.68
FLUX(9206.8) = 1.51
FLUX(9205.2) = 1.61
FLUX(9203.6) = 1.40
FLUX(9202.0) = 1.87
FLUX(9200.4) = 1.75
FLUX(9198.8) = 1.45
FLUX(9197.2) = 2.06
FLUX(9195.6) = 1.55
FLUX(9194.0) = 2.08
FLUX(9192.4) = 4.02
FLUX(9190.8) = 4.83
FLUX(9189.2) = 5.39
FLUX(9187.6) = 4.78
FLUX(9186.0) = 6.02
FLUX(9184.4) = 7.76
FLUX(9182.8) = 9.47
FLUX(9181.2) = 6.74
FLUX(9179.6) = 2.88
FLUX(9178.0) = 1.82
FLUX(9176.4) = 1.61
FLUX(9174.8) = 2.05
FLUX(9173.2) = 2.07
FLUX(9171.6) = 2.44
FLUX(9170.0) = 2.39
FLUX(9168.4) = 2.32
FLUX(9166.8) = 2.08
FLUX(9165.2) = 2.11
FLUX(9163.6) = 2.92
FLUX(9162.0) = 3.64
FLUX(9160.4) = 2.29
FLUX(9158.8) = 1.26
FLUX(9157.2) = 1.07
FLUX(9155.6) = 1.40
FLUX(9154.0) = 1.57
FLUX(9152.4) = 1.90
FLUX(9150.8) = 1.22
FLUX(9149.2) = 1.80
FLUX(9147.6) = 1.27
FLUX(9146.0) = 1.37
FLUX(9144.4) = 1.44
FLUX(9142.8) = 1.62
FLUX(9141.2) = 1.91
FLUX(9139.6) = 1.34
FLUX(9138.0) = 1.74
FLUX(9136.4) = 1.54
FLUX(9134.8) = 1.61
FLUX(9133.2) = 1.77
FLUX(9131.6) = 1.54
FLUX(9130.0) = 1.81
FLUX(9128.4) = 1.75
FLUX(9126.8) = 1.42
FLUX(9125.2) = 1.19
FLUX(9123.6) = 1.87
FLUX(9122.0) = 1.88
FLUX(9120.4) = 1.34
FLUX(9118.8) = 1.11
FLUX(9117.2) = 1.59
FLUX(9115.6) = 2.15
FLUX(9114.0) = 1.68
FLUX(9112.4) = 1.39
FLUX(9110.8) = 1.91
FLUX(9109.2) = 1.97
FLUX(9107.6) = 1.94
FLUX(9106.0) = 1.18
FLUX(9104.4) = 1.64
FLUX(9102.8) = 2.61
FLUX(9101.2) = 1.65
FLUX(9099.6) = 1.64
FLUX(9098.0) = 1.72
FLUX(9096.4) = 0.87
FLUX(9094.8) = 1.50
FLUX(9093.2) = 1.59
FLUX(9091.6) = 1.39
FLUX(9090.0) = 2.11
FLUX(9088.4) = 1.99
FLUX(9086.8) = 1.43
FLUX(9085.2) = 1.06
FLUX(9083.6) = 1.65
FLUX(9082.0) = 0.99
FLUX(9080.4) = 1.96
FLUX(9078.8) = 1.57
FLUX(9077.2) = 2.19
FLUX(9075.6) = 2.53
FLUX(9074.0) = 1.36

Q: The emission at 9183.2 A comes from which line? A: H-alpha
